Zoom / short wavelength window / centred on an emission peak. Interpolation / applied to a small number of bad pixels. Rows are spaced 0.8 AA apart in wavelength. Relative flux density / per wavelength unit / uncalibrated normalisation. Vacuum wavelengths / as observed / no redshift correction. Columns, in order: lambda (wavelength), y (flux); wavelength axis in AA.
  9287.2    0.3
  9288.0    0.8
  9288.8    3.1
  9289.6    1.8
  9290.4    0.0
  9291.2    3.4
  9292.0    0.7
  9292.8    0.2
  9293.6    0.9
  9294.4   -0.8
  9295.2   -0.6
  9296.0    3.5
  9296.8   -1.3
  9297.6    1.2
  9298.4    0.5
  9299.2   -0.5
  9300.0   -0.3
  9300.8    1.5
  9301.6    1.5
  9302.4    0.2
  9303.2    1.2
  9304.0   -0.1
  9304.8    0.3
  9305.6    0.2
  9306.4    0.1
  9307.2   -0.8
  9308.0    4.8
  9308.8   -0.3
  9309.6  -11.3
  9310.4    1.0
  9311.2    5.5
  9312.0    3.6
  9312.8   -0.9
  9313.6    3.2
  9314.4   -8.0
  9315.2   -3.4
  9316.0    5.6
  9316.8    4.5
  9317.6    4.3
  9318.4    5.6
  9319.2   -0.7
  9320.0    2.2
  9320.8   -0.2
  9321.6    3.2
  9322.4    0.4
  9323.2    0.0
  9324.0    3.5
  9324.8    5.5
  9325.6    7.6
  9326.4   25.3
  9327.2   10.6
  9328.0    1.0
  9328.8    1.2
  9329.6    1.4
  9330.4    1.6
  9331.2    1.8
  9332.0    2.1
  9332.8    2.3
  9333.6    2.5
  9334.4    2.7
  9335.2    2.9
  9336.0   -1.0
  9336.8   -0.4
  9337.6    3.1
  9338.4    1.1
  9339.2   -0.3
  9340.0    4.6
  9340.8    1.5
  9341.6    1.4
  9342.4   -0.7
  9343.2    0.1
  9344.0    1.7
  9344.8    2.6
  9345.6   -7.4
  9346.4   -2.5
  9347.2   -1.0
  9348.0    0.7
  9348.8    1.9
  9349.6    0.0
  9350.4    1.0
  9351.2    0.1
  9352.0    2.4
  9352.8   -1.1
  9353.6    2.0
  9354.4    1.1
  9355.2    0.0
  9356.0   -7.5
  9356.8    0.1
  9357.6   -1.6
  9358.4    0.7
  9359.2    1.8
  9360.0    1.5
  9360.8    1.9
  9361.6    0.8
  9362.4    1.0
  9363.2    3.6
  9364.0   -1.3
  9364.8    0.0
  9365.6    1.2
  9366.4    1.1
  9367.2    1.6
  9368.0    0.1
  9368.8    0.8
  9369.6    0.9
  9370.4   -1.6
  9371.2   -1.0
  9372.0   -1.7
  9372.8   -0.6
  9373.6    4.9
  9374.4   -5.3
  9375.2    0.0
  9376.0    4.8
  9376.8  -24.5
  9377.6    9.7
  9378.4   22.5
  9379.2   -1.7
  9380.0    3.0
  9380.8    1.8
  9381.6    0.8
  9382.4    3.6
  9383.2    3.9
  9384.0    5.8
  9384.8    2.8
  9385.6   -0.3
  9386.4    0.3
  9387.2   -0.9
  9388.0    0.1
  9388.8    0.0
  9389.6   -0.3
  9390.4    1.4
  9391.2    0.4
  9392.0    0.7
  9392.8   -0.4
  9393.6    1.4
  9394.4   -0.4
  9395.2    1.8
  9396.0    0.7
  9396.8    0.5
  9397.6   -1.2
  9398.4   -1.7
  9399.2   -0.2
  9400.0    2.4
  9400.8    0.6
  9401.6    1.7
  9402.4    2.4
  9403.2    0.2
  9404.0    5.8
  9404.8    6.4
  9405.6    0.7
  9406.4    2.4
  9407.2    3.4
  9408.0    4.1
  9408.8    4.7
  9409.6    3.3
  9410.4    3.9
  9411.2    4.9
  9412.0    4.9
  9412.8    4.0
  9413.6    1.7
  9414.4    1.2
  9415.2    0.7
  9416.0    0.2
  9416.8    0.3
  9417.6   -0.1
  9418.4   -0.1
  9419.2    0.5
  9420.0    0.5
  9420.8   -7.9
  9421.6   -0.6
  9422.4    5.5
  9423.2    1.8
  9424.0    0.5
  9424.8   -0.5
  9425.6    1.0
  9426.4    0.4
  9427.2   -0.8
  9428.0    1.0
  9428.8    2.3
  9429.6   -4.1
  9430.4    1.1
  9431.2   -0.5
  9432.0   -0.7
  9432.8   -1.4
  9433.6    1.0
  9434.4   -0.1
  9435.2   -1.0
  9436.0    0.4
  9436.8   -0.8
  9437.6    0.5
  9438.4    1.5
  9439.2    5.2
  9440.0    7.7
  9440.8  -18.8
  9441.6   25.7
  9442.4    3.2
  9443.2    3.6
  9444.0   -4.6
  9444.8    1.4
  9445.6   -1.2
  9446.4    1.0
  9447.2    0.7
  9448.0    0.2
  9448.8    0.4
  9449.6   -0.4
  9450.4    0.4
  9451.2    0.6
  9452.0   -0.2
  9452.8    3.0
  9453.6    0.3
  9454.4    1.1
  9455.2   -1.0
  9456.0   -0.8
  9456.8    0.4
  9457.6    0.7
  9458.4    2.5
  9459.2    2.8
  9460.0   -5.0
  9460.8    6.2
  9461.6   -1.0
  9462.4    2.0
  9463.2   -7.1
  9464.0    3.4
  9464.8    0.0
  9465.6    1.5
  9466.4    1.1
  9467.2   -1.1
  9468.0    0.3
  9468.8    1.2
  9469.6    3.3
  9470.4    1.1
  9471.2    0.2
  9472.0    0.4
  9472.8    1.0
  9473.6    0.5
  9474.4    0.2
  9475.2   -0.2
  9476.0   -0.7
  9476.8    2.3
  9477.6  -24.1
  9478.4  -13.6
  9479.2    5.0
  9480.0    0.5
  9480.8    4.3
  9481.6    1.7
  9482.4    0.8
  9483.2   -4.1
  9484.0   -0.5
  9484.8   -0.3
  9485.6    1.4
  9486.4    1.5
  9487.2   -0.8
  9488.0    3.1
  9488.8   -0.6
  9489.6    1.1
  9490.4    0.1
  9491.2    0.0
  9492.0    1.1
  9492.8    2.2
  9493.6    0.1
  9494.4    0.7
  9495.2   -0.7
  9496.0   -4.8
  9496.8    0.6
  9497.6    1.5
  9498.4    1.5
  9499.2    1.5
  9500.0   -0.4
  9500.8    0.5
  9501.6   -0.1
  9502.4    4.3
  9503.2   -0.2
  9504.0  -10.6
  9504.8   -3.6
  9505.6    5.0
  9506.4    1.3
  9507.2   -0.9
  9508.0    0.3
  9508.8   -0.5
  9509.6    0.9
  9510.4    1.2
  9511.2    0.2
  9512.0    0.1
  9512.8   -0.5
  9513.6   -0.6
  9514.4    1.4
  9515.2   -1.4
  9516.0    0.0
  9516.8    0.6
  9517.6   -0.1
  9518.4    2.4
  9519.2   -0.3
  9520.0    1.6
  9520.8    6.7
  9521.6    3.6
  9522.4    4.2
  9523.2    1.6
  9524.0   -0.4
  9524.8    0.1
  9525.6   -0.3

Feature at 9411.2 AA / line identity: H-beta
